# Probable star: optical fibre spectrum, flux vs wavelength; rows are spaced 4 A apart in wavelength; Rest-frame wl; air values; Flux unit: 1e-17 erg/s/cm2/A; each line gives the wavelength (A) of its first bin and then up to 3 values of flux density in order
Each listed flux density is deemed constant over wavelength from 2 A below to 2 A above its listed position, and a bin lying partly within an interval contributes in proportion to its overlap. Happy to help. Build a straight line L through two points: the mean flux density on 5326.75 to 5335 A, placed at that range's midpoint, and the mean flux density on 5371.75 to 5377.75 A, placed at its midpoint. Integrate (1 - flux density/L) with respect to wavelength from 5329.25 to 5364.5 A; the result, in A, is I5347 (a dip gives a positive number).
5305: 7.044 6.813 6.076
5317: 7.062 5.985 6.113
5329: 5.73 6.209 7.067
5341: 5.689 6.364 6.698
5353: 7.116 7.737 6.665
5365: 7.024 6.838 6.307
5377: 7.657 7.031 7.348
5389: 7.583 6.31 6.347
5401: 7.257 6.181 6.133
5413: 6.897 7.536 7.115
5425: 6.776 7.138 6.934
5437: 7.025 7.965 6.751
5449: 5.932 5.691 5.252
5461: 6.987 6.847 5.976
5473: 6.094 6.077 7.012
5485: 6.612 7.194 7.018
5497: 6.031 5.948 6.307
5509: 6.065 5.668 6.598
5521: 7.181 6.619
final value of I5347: -1.9 A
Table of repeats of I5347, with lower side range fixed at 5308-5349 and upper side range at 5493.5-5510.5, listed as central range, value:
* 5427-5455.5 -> -2.4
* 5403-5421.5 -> -1.5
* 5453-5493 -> -1.6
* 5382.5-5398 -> -1.7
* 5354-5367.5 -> -1.8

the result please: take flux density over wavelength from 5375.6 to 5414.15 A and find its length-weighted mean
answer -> 6.86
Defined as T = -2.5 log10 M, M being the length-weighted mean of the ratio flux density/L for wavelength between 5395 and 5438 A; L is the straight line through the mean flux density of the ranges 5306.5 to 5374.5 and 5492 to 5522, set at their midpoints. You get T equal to -0.07 mag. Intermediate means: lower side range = 6.56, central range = 6.84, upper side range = 6.3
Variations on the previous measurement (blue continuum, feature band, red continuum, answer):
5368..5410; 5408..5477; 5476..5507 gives 0.007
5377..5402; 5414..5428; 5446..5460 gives -0.113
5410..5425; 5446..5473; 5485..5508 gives 0.104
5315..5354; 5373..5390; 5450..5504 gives -0.142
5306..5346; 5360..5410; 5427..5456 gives -0.050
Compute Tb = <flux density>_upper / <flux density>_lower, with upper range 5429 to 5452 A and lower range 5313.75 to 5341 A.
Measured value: 1.09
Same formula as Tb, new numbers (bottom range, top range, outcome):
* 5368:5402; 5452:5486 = 0.90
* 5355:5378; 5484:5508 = 0.93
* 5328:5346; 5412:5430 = 1.14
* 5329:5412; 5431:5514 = 0.96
